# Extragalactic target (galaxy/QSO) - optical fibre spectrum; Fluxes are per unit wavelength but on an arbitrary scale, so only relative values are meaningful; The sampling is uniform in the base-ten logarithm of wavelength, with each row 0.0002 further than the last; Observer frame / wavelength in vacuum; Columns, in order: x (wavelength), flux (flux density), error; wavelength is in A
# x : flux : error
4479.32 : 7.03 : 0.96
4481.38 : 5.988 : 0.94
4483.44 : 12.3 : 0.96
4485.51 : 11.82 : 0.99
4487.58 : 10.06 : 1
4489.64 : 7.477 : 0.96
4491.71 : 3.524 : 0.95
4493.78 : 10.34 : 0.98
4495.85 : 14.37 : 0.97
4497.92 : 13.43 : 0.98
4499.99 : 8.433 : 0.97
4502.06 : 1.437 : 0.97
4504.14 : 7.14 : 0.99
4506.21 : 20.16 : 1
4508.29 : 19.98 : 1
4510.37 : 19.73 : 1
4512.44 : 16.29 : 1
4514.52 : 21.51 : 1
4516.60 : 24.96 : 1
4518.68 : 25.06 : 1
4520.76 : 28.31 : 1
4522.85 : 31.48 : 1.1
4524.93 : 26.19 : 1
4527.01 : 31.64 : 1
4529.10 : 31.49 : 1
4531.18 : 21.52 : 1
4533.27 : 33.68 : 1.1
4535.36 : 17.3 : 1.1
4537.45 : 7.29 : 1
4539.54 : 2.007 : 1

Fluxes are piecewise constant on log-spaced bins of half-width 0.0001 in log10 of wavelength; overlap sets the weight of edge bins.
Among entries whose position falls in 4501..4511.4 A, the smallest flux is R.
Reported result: 1.437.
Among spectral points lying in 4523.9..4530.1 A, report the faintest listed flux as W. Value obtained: 26.19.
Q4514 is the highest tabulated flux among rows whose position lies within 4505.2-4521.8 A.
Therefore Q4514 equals 28.31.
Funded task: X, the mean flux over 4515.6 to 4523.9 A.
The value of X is 27.5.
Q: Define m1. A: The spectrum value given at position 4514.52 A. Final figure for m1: 21.51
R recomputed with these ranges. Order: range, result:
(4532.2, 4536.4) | 17.3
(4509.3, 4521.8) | 16.29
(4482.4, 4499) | 3.524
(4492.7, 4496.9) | 10.34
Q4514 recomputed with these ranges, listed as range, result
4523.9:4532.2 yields 31.64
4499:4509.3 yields 20.16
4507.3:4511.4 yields 19.98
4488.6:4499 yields 14.37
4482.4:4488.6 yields 12.3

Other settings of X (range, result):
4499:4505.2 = 5.71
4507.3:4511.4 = 19.8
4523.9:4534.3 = 28.9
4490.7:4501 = 10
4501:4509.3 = 12.1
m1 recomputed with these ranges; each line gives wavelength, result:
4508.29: 19.98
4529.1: 31.49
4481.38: 5.988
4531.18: 21.52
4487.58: 10.06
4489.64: 7.477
